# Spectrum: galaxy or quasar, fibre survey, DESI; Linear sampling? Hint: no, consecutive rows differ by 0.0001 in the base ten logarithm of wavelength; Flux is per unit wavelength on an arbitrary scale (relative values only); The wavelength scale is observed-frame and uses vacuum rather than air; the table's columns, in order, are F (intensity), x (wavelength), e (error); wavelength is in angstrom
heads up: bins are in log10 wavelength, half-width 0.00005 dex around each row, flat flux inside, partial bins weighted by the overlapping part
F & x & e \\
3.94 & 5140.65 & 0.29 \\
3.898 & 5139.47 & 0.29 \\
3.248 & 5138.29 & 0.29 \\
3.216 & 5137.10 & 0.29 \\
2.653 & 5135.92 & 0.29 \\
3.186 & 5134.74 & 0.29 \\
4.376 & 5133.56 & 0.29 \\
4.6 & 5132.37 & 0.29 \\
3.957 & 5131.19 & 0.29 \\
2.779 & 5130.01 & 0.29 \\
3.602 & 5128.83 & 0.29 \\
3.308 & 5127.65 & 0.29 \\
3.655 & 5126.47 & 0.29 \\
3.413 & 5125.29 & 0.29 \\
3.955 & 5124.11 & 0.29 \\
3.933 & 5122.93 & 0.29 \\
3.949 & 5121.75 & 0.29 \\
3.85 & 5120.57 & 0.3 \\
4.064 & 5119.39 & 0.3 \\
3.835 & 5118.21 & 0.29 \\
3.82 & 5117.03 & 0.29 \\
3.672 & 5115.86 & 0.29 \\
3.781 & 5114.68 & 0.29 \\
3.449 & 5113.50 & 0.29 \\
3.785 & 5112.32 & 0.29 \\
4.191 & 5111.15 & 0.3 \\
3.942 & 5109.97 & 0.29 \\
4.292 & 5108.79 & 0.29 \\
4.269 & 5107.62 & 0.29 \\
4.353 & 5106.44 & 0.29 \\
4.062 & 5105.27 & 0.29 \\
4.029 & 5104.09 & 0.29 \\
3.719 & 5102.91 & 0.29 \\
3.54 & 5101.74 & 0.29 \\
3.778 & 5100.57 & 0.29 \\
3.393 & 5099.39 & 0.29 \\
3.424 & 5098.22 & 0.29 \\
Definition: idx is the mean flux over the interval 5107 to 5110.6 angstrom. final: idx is 4.16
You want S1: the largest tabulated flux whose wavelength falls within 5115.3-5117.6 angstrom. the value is 3.82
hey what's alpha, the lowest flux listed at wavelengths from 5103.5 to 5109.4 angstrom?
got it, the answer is 4.029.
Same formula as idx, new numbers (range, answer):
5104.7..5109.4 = 4.25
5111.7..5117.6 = 3.71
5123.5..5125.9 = 3.69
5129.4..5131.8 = 3.39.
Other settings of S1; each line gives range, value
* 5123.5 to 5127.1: 3.955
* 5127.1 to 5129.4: 3.602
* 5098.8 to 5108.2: 4.353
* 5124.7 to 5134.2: 4.6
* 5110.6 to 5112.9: 4.191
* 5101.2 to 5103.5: 3.719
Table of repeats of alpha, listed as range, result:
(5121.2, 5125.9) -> 3.413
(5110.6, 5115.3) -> 3.449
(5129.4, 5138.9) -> 2.653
